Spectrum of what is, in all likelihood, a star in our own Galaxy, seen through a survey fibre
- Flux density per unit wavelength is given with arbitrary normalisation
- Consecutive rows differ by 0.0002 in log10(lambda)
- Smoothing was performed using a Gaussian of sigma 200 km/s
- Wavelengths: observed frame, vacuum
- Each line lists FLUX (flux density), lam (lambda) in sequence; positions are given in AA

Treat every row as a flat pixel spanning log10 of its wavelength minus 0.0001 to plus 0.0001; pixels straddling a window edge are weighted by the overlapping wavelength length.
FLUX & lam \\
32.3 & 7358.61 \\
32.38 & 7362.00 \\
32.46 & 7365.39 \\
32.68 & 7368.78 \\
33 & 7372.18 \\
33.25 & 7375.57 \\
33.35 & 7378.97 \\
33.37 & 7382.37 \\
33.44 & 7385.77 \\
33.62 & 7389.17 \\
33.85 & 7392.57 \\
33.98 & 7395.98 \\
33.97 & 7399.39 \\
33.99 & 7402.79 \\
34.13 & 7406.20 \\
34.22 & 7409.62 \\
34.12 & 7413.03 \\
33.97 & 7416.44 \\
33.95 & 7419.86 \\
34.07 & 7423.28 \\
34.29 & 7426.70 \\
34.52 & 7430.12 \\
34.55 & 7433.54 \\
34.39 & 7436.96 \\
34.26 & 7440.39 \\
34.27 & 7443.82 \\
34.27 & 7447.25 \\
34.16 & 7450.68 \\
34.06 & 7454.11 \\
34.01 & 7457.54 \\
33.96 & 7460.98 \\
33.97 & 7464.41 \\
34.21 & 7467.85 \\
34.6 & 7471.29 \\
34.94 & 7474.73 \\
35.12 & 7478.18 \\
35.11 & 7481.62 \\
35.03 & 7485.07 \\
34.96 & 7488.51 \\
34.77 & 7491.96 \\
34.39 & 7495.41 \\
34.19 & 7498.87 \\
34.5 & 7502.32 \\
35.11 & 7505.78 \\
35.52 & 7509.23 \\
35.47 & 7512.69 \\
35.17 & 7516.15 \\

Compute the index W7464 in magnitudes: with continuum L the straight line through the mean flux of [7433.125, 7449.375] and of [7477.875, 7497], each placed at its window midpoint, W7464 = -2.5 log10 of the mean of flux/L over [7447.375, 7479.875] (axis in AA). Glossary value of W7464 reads 0.008 mag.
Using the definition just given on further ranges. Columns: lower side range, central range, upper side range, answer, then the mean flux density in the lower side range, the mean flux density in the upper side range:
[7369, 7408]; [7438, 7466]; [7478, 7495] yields 0.011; 33.6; 35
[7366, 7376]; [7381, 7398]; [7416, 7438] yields -0.010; 32.9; 34.3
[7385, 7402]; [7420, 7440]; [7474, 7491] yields 0.000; 33.8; 35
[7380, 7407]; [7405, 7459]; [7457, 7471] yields -0.008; 33.8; 34.1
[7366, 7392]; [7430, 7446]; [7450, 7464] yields -0.017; 33.2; 34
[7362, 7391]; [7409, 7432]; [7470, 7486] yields -0.008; 33.1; 35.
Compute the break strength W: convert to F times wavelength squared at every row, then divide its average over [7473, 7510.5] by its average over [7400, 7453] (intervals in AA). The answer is 1.04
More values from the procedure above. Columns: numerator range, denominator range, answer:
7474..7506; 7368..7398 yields 1.07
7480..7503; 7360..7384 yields 1.09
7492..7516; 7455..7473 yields 1.03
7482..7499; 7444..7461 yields 1.03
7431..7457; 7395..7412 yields 1.02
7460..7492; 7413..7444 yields 1.03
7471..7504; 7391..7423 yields 1.04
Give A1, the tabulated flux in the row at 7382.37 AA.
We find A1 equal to 33.37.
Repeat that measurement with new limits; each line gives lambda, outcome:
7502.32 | 34.5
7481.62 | 35.11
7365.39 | 32.46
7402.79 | 33.99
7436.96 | 34.39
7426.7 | 34.29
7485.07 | 35.03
